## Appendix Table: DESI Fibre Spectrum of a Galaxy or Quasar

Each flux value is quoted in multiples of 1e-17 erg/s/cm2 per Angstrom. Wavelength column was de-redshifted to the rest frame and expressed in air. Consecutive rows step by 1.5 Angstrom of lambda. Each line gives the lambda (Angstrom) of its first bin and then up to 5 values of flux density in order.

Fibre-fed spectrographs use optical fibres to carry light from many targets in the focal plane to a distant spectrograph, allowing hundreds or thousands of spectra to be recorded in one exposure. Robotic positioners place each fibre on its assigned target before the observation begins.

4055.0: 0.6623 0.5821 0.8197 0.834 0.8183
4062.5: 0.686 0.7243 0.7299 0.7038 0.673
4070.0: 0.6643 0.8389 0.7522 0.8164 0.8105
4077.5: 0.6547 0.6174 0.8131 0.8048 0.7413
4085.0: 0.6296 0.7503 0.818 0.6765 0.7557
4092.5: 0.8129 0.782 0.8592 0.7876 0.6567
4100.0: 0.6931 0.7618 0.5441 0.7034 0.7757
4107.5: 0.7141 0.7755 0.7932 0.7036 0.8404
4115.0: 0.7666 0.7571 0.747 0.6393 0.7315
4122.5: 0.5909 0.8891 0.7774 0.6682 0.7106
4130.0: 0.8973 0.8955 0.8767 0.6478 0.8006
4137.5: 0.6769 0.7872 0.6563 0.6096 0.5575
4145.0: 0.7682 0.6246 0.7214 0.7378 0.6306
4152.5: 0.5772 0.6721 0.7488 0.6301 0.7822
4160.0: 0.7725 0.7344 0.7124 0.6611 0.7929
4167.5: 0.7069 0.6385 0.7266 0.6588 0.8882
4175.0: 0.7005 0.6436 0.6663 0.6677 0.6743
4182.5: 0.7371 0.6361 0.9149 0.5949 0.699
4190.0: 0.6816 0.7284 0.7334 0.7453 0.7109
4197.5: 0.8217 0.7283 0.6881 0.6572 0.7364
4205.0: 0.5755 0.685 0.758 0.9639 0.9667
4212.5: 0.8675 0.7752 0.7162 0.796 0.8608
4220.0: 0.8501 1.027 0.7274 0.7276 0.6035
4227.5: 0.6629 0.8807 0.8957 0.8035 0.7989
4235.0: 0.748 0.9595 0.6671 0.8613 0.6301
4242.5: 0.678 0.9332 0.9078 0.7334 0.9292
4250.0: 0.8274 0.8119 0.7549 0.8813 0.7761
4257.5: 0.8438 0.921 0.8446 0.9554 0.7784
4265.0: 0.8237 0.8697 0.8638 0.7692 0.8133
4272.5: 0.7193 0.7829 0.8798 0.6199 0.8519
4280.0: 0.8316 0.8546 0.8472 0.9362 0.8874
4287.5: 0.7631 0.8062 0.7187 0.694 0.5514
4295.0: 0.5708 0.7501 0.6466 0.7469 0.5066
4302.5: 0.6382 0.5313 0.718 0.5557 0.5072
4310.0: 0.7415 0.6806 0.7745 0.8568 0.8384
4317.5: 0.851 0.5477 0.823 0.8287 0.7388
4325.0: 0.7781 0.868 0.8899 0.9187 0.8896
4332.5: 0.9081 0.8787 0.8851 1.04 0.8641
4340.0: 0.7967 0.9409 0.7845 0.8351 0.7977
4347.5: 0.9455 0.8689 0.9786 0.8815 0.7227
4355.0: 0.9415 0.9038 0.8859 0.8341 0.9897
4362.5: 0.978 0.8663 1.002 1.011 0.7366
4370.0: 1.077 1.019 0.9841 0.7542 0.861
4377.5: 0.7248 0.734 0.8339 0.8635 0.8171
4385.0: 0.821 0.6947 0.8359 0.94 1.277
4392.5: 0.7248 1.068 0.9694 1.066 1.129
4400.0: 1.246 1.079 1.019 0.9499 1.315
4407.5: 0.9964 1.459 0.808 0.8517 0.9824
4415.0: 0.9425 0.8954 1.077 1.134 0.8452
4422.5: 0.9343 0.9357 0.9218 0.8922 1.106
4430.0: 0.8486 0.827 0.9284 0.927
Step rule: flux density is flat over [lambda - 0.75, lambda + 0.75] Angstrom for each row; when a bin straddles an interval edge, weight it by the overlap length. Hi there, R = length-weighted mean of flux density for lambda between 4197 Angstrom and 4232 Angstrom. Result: 0.782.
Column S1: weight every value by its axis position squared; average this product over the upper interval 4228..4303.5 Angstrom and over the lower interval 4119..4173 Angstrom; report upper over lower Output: 1.17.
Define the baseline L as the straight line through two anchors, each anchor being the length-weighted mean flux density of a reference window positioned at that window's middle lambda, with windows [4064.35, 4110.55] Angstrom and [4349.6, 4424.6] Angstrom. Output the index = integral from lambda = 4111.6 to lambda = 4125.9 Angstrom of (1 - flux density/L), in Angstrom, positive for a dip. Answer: 0.3 Angstrom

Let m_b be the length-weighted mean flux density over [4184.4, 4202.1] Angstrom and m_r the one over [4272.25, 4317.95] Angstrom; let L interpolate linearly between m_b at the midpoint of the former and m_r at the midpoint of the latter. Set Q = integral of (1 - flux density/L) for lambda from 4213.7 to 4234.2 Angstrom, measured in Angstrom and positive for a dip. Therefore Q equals -1.9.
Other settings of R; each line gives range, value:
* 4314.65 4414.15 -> 0.911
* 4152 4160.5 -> 0.698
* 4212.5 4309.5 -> 0.776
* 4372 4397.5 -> 0.88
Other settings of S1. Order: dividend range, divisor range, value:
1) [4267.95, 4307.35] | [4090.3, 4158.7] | 1.09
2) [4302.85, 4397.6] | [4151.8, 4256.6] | 1.21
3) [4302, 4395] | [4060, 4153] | 1.29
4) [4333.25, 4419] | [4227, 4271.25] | 1.21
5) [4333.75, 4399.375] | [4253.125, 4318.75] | 1.23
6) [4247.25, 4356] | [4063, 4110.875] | 1.20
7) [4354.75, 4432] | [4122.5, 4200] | 1.48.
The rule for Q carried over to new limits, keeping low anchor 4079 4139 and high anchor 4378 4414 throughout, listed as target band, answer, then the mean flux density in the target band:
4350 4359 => 0.59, 0.882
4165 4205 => 4.83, 0.712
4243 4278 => 1.69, 0.827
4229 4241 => 0.53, 0.811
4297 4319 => 5.48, 0.681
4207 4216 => -0.11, 0.84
